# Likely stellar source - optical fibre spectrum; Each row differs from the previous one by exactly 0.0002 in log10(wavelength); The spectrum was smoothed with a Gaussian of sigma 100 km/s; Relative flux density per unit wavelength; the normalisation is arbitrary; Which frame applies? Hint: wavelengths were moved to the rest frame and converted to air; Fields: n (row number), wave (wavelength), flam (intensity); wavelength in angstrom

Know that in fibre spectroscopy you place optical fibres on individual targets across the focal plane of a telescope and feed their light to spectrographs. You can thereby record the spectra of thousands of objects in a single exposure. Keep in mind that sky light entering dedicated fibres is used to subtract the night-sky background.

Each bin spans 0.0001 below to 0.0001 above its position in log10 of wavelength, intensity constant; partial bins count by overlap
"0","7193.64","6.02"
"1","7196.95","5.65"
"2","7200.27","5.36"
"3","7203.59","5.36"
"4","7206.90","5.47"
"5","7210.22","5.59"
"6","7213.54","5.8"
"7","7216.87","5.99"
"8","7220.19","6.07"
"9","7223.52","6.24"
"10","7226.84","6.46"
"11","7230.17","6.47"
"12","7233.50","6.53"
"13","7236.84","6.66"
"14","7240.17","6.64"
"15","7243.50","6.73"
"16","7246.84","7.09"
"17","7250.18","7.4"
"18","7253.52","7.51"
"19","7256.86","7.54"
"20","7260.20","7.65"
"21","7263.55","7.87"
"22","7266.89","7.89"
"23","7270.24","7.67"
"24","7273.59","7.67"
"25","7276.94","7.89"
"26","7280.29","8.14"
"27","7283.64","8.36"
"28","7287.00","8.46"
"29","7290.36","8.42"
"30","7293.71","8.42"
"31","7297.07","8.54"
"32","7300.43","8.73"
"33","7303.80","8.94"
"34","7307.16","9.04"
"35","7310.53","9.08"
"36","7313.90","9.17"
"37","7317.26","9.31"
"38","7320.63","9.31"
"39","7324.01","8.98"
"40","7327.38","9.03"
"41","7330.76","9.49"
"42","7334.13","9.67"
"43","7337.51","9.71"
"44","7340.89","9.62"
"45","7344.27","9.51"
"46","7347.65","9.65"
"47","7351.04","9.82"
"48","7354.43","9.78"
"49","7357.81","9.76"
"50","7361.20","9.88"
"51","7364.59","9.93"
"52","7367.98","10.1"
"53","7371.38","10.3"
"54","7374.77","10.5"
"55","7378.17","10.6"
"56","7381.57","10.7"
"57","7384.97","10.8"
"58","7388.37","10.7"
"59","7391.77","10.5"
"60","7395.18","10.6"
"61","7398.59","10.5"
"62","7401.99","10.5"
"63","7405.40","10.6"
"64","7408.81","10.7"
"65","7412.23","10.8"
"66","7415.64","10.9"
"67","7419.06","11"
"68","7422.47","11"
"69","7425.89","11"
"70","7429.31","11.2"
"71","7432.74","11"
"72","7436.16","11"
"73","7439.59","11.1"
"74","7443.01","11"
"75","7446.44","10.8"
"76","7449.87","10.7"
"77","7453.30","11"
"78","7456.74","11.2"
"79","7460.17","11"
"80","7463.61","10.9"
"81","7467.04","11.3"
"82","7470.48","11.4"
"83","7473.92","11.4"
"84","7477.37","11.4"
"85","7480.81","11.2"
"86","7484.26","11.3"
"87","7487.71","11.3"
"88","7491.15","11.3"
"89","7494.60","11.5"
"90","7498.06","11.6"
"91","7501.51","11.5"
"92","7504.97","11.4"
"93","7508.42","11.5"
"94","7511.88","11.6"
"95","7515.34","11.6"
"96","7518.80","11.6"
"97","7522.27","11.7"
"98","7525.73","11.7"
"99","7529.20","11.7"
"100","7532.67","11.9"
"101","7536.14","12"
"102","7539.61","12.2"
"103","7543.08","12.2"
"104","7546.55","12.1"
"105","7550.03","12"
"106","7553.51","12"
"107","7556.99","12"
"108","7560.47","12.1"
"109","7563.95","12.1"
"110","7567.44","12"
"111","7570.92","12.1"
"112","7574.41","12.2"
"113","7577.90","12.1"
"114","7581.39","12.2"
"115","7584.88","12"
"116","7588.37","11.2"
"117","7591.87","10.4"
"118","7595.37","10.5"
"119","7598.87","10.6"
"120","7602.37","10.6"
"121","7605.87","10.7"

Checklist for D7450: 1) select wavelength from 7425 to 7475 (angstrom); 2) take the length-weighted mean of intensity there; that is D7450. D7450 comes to 11.1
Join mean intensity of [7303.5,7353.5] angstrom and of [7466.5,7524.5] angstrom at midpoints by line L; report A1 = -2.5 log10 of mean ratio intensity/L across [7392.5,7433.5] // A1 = -0.04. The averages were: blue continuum 9.37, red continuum 11.5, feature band 10.8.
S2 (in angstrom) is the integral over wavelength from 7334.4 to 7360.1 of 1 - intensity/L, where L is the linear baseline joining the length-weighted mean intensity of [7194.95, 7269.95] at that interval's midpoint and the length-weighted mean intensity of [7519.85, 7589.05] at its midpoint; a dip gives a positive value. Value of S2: -3.63 angstrom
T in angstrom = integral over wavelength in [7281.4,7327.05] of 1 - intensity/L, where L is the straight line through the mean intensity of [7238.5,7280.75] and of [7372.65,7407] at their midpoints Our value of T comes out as -1.42 angstrom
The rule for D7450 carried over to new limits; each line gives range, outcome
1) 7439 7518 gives 11.3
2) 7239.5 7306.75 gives 7.92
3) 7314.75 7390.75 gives 9.87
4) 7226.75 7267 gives 7.11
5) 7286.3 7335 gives 8.97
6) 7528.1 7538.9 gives 11.9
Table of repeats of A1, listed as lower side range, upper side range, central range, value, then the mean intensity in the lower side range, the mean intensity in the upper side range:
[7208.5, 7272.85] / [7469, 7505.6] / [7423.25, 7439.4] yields -0.070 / 6.84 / 11.4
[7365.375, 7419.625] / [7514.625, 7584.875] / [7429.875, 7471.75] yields 0.007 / 10.6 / 12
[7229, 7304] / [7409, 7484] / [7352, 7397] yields -0.065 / 7.69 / 11.1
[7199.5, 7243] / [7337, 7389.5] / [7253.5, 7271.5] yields -0.067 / 6.08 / 10.1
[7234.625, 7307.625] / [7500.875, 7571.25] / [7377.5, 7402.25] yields -0.105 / 7.85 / 11.9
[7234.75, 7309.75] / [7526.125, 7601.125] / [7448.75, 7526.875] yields -0.058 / 7.88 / 11.8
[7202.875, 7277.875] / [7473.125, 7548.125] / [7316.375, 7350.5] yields -0.119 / 6.8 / 11.6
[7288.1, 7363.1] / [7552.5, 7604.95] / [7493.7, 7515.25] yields -0.060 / 9.26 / 11.6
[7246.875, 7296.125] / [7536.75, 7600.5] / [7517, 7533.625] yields -0.046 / 7.9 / 11.8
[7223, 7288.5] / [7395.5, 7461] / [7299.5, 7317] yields -0.074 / 7.36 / 10.9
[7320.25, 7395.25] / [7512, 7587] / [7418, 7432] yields -0.039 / 9.95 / 12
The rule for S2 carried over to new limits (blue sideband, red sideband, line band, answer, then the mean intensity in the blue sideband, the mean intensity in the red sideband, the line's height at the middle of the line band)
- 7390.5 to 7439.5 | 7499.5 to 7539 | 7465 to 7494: 0.0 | 10.8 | 11.7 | 11.3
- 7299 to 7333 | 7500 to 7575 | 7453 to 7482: -0.6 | 9.12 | 11.9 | 11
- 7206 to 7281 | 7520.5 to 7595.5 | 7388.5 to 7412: -3.0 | 6.91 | 11.9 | 9.38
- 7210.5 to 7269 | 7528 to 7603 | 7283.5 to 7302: -2.1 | 6.83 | 11.8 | 7.63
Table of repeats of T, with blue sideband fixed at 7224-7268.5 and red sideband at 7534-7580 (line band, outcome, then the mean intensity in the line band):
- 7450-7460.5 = -0.57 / 11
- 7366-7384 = -2.53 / 10.4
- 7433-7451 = -1.23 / 10.9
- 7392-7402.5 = -1.12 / 10.5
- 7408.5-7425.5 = -1.85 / 10.9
